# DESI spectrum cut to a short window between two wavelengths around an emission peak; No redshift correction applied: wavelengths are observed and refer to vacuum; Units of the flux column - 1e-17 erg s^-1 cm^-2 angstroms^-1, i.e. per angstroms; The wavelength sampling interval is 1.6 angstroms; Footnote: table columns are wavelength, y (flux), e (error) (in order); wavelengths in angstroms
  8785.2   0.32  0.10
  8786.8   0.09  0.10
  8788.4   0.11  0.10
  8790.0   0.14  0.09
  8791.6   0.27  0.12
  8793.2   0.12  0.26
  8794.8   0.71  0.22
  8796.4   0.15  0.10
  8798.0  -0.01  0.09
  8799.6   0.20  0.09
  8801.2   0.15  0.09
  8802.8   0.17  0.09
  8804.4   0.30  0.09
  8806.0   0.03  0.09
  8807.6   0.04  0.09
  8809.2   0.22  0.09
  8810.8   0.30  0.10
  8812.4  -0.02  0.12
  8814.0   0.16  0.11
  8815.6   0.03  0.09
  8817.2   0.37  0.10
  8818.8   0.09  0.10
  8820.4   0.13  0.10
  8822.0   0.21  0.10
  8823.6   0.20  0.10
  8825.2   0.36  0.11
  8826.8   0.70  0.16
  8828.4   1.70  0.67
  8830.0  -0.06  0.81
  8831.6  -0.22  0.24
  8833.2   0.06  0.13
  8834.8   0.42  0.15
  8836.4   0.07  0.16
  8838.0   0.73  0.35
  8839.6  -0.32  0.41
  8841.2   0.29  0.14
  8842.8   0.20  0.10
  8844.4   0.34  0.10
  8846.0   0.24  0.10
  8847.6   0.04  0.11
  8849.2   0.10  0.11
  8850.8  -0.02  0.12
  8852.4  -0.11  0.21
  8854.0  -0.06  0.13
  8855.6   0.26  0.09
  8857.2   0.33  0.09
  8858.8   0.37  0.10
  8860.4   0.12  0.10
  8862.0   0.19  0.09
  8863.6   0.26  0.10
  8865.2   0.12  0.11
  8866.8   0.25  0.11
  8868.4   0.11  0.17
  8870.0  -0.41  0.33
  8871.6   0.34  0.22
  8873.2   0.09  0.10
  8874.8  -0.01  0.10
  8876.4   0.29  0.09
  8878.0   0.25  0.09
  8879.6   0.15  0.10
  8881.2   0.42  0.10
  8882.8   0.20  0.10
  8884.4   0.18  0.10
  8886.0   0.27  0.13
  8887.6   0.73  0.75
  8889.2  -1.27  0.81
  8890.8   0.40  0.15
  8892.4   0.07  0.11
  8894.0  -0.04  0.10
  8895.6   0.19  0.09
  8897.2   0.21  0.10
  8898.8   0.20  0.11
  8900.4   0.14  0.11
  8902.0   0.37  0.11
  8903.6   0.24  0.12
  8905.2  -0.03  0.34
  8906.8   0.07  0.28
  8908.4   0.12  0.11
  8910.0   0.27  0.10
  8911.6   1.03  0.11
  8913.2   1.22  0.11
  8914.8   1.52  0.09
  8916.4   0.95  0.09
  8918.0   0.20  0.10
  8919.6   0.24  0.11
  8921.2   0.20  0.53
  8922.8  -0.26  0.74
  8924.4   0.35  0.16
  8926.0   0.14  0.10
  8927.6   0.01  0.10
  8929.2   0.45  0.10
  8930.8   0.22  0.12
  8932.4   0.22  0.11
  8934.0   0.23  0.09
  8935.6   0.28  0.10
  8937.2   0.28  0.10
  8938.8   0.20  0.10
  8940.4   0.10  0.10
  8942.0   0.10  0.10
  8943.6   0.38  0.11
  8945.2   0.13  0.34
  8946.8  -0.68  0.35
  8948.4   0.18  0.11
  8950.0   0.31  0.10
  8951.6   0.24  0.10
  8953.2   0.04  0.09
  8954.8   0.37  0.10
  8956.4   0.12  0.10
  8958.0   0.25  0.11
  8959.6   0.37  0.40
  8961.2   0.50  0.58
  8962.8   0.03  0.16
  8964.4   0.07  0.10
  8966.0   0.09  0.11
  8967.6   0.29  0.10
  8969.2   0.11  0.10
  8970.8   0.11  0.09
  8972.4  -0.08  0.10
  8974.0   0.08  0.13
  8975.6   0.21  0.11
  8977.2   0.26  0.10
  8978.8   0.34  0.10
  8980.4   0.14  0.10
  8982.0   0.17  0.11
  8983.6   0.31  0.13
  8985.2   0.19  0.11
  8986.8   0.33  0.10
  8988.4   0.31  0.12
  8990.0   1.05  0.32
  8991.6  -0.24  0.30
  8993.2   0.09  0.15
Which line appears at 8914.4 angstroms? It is [O III]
